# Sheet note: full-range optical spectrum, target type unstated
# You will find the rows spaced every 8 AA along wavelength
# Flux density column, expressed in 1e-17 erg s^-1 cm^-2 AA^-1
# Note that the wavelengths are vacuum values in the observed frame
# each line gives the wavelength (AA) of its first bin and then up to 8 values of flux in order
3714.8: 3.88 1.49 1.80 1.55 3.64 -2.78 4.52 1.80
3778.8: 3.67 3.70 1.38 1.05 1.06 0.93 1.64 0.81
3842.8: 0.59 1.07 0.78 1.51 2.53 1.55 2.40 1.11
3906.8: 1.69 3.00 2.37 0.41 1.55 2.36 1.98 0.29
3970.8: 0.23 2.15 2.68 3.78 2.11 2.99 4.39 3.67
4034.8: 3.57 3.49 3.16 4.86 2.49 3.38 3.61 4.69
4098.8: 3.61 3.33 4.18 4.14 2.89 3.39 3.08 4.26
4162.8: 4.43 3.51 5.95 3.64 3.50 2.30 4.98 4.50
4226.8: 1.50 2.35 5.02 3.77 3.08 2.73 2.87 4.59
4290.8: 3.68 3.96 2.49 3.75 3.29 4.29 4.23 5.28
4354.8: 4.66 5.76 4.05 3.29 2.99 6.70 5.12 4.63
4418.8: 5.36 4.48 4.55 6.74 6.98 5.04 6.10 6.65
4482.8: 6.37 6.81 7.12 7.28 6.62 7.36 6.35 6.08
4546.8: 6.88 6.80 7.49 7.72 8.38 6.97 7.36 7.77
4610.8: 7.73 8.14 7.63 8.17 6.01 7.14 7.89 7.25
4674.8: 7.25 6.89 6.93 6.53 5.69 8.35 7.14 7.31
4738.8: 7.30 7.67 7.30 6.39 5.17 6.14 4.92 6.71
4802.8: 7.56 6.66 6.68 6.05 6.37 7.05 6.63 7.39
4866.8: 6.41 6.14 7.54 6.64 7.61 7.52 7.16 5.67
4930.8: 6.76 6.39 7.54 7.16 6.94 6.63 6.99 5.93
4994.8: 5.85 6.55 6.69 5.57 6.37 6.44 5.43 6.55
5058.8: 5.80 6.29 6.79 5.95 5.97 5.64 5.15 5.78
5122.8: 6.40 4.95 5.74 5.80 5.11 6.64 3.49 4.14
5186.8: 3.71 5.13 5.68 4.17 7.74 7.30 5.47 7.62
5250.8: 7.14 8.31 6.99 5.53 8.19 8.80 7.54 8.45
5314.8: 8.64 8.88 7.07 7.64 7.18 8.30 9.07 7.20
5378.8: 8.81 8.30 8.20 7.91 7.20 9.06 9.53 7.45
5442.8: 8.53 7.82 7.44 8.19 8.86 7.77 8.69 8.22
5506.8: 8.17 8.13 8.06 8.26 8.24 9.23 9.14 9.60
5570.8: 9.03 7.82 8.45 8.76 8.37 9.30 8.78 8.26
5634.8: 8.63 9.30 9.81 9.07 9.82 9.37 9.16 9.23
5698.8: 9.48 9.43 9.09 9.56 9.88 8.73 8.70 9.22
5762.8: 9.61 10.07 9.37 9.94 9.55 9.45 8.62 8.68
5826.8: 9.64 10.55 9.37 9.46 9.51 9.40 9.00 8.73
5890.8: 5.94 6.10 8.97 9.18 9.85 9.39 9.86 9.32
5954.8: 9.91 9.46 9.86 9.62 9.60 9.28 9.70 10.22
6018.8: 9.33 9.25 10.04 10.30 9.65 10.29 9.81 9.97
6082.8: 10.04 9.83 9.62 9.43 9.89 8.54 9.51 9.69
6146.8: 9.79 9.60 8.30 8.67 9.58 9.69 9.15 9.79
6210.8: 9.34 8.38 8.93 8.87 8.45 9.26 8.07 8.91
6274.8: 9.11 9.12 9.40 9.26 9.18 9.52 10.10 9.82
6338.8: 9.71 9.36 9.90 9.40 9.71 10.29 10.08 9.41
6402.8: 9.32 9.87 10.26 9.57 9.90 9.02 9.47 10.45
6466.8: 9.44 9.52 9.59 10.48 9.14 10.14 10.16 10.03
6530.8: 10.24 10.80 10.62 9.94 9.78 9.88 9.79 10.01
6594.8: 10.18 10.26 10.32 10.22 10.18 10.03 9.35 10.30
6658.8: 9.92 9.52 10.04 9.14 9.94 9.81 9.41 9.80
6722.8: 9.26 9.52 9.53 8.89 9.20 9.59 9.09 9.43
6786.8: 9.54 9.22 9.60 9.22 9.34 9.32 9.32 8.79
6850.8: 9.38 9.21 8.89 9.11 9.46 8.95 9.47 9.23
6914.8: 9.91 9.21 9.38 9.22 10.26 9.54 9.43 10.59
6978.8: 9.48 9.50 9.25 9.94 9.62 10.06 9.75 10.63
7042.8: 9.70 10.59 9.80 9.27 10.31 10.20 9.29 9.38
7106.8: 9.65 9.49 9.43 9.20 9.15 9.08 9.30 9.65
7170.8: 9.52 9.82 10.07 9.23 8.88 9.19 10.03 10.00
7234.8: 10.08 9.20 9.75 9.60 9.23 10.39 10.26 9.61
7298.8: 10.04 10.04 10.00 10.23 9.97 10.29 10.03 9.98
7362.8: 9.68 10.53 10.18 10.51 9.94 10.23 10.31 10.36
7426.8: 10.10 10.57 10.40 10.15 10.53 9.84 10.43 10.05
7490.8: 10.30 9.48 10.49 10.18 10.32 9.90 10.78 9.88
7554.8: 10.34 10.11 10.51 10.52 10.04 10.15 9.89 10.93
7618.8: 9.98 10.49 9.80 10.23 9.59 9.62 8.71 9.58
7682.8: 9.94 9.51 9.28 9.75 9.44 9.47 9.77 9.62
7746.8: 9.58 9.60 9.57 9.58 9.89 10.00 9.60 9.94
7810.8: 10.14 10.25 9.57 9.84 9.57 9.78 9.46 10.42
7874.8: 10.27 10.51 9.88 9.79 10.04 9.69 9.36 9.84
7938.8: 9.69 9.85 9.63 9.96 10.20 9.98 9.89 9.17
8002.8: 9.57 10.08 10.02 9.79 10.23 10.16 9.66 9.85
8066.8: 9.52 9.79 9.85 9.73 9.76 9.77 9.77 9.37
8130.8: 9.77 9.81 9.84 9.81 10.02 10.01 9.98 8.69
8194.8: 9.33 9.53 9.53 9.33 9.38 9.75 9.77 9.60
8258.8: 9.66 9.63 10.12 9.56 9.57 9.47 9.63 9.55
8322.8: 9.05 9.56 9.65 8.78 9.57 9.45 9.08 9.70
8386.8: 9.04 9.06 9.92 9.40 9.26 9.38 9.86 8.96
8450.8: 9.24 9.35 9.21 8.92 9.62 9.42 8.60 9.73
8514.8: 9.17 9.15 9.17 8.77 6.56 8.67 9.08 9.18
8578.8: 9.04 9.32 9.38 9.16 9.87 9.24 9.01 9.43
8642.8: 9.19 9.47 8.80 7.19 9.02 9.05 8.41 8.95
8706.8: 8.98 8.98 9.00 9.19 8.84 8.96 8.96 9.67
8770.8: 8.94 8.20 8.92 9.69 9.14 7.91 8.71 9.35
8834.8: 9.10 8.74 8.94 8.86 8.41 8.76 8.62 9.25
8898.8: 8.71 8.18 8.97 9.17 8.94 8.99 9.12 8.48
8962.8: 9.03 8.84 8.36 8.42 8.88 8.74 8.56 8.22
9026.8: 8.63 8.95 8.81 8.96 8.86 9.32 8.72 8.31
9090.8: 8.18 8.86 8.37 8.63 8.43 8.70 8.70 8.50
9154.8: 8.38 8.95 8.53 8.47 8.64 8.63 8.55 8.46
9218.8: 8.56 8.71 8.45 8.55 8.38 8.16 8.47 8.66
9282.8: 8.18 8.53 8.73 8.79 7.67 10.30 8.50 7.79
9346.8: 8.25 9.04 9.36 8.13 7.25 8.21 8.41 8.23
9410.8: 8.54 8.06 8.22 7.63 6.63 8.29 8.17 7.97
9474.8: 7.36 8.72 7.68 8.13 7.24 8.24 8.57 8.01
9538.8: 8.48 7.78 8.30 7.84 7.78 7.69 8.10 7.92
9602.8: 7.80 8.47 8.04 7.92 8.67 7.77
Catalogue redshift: 0.000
